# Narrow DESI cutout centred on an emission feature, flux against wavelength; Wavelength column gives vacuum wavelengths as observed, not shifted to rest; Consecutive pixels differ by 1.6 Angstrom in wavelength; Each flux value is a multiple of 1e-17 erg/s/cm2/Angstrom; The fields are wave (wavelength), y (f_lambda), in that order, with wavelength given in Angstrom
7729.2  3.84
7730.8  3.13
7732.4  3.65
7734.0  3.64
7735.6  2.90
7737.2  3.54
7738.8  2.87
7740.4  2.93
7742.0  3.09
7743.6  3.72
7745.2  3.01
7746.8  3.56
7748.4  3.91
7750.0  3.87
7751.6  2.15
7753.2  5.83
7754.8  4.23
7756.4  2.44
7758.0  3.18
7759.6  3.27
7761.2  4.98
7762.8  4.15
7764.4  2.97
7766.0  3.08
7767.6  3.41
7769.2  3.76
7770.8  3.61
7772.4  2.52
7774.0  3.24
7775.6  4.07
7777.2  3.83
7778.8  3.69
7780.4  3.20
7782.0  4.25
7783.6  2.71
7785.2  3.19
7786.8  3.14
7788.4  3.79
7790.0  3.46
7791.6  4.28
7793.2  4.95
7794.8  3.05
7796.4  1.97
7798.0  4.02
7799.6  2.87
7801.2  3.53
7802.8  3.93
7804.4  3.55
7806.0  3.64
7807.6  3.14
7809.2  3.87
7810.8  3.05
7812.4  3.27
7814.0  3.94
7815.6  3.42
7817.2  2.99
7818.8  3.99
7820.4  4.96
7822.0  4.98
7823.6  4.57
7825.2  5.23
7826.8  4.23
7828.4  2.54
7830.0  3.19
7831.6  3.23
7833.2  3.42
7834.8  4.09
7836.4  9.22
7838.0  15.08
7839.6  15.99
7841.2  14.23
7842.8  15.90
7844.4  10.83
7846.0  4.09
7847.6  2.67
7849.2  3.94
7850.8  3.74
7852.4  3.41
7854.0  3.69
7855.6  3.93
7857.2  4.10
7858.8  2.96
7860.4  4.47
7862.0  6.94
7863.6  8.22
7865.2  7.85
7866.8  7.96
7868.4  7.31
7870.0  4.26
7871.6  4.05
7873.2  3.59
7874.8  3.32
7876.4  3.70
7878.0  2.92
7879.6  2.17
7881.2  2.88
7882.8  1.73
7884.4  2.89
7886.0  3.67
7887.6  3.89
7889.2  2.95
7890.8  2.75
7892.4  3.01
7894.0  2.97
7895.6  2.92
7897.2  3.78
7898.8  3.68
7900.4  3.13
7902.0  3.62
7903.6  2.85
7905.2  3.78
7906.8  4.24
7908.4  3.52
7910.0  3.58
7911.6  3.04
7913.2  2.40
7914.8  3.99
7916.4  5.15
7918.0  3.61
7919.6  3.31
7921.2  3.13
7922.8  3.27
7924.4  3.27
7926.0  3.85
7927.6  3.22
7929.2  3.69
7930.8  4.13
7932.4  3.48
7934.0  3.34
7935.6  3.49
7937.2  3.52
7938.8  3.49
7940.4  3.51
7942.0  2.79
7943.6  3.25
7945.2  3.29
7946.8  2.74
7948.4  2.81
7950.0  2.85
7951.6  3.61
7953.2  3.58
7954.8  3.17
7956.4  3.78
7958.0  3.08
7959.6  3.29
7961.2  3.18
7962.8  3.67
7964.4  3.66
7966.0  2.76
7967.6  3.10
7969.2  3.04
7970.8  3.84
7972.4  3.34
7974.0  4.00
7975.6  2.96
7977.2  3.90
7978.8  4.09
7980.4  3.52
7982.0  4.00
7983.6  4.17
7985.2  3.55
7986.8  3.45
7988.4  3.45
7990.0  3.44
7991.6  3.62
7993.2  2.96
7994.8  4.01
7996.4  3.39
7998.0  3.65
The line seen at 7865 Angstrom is [N II]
